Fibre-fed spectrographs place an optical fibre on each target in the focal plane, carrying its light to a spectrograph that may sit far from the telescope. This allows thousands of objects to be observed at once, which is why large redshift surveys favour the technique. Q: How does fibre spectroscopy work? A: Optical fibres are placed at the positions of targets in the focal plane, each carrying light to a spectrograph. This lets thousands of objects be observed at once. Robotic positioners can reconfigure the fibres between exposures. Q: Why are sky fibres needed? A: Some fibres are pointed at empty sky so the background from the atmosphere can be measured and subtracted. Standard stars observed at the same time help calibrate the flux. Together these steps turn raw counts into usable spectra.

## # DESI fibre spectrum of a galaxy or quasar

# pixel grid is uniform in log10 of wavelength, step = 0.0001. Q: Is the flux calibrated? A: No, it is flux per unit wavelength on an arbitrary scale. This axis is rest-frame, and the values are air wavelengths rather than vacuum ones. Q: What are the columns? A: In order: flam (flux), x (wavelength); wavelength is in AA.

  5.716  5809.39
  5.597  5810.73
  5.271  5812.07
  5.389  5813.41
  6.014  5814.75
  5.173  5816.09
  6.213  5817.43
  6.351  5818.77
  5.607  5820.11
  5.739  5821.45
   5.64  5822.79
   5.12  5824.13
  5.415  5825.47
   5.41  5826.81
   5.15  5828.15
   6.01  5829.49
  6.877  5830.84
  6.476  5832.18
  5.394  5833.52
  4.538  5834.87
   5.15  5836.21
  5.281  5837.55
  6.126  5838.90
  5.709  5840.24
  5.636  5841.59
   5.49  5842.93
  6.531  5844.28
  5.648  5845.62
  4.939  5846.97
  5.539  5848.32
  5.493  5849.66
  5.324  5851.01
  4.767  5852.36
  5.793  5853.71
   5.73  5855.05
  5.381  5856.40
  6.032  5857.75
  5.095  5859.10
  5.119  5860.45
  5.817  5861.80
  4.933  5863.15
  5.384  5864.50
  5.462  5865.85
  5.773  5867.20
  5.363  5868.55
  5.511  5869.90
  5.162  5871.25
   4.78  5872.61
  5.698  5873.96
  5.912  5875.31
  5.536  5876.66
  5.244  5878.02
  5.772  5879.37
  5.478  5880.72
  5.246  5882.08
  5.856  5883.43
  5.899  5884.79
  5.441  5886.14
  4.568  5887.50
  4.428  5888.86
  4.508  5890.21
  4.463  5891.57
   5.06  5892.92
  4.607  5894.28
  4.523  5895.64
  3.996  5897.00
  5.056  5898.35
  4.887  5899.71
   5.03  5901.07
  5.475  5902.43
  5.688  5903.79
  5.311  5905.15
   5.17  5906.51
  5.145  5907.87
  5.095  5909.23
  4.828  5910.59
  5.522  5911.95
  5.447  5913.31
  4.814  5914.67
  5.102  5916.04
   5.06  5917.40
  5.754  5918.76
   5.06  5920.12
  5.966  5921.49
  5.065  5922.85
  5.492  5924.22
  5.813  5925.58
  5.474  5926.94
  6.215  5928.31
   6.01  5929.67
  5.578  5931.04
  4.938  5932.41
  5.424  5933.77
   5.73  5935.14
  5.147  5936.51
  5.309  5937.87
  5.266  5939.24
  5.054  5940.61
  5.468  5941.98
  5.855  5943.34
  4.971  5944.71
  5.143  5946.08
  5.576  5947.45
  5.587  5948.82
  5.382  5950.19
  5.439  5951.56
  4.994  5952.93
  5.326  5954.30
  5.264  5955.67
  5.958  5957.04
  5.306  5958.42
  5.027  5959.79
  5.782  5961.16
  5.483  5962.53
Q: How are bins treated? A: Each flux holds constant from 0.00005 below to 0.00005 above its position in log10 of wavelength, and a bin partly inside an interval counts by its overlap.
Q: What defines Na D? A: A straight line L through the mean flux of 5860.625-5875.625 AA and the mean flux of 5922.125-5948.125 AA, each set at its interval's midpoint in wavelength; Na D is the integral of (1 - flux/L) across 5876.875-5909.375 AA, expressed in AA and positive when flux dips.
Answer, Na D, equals 2.0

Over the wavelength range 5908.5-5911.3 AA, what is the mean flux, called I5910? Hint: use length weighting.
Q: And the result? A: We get 4.98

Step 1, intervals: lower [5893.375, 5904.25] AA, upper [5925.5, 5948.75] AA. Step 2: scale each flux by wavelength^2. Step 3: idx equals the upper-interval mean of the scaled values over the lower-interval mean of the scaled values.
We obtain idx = 1.13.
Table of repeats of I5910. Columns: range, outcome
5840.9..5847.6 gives 5.65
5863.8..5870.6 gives 5.5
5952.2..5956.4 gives 5.21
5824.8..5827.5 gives 5.42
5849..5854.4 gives 5.35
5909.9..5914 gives 5.27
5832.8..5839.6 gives 5.31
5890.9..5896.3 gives 4.67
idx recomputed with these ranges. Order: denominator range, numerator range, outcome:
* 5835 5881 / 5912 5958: 1.01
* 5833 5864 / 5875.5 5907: 0.95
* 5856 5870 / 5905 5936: 1.01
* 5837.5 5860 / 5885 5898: 0.85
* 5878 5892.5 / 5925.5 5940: 1.09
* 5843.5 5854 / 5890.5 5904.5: 0.90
